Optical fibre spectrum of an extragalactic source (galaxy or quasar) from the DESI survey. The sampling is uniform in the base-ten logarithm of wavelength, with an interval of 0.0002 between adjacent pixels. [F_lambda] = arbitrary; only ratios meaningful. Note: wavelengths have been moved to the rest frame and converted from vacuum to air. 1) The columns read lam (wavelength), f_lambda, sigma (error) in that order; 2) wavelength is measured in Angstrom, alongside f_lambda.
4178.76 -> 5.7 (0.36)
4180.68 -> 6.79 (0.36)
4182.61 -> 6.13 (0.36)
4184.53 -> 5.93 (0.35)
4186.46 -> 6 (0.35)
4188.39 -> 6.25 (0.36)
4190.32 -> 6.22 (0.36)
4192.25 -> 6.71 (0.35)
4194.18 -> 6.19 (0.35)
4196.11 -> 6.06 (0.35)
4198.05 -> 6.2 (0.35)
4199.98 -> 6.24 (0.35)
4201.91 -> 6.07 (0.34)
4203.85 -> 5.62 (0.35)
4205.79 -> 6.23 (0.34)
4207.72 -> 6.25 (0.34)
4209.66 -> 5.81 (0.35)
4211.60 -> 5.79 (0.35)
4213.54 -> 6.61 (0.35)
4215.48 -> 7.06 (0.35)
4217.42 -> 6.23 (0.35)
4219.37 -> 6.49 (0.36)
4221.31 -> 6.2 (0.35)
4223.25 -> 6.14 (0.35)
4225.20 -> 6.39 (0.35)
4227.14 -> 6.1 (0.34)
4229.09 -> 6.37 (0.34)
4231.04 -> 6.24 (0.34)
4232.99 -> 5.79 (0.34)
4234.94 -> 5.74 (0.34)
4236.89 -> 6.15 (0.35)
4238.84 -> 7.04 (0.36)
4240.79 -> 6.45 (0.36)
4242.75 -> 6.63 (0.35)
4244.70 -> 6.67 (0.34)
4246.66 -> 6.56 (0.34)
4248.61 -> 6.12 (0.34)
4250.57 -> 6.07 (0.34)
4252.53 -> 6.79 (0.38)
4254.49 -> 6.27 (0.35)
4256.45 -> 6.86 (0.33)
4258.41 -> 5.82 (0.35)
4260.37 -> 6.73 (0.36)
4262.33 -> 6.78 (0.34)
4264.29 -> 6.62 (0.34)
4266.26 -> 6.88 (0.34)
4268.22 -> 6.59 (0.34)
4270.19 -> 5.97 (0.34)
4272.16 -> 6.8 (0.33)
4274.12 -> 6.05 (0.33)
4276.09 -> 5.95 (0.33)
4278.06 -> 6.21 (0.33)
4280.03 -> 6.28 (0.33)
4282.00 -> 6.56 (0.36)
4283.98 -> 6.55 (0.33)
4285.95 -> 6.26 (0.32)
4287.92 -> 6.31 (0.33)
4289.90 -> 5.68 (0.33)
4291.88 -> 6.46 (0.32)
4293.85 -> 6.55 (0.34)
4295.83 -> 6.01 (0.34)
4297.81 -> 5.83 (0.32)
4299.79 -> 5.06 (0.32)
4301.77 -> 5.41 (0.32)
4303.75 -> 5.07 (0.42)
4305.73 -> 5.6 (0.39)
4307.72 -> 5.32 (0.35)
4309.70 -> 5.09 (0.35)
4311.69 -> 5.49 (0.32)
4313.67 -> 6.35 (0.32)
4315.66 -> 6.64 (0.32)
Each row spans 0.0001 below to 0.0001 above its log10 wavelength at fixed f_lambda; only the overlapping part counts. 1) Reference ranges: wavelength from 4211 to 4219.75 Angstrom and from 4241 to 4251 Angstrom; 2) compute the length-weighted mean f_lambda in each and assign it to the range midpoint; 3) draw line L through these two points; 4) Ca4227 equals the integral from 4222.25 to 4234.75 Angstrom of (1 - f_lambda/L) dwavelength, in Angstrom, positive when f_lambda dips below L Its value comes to 0.6 Angstrom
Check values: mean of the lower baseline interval 6.46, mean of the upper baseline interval 6.43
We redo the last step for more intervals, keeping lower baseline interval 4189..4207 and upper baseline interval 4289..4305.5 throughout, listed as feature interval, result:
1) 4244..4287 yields -3.92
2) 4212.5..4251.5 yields -2.08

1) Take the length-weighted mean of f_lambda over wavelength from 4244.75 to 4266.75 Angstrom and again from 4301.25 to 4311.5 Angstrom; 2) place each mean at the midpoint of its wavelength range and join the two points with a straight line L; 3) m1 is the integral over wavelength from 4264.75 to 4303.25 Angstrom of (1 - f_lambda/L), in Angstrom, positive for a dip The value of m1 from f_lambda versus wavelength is -2.22 Angstrom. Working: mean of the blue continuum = 6.5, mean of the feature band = 6.17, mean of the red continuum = 5.31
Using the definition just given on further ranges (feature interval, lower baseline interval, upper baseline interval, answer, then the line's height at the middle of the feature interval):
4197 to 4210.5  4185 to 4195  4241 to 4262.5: 0.5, 6.3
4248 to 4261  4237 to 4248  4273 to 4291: 0.2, 6.49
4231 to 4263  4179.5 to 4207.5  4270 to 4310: -1.7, 6.07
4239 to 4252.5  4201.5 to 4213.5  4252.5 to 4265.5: -0.2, 6.4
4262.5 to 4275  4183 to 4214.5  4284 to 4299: -0.7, 6.16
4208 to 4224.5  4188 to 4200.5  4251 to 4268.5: 0.2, 6.37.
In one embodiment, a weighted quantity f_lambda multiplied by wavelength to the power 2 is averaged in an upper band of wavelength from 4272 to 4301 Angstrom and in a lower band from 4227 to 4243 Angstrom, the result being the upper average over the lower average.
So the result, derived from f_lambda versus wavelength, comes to 1.0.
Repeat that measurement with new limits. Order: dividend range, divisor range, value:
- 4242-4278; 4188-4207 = 1.07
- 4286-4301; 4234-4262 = 0.95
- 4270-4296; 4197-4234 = 1.05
